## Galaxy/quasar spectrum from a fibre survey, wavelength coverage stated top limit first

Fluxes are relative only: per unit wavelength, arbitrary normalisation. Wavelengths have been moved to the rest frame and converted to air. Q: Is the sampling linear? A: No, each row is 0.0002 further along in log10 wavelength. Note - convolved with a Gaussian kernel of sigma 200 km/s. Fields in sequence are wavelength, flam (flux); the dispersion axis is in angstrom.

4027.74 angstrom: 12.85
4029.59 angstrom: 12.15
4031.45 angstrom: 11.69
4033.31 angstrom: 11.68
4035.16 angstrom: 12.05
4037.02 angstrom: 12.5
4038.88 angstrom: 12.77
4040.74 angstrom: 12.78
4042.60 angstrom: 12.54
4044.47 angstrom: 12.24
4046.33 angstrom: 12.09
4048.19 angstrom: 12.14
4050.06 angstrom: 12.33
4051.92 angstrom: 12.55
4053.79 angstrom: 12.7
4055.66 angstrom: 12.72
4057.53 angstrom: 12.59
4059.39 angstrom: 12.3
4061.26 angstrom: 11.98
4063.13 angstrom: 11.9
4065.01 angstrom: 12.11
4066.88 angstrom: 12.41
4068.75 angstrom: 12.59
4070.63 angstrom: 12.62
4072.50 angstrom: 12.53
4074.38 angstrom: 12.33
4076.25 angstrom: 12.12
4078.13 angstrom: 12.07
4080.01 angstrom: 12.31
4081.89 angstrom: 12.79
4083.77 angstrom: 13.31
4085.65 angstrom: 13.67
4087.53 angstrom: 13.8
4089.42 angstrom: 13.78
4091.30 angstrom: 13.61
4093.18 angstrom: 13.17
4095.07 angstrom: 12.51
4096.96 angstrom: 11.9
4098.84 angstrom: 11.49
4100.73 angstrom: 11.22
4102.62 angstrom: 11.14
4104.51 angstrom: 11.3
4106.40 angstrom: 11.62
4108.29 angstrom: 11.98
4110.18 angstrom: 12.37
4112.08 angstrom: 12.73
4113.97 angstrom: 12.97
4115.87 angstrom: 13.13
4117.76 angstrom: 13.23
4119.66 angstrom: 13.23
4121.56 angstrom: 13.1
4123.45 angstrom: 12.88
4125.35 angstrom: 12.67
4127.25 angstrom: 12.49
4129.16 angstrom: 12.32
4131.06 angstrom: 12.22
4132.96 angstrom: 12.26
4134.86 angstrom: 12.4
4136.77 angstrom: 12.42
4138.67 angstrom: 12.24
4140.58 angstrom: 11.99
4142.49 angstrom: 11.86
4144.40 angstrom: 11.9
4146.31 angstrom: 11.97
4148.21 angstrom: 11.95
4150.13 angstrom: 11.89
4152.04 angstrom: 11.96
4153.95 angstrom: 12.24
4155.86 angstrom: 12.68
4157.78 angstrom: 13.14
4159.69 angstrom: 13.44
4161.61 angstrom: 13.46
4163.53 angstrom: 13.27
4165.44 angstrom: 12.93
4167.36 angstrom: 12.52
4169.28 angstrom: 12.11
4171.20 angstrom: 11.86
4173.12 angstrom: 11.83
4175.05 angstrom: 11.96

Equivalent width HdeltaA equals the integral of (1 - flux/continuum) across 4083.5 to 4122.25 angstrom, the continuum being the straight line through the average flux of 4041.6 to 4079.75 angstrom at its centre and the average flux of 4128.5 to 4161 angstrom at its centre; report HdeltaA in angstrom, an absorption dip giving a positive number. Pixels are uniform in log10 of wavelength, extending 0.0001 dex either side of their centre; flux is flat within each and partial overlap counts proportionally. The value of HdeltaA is -0.9 angstrom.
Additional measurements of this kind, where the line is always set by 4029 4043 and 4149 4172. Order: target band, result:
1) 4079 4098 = -1.0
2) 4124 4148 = 0.6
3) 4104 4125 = -0.2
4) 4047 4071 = -0.1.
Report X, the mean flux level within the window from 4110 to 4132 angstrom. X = 12.8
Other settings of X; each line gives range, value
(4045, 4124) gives 12.5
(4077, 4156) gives 12.4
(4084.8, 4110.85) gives 12.4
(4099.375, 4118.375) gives 12.1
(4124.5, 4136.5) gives 12.4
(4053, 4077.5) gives 12.4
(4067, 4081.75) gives 12.4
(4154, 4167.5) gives 13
